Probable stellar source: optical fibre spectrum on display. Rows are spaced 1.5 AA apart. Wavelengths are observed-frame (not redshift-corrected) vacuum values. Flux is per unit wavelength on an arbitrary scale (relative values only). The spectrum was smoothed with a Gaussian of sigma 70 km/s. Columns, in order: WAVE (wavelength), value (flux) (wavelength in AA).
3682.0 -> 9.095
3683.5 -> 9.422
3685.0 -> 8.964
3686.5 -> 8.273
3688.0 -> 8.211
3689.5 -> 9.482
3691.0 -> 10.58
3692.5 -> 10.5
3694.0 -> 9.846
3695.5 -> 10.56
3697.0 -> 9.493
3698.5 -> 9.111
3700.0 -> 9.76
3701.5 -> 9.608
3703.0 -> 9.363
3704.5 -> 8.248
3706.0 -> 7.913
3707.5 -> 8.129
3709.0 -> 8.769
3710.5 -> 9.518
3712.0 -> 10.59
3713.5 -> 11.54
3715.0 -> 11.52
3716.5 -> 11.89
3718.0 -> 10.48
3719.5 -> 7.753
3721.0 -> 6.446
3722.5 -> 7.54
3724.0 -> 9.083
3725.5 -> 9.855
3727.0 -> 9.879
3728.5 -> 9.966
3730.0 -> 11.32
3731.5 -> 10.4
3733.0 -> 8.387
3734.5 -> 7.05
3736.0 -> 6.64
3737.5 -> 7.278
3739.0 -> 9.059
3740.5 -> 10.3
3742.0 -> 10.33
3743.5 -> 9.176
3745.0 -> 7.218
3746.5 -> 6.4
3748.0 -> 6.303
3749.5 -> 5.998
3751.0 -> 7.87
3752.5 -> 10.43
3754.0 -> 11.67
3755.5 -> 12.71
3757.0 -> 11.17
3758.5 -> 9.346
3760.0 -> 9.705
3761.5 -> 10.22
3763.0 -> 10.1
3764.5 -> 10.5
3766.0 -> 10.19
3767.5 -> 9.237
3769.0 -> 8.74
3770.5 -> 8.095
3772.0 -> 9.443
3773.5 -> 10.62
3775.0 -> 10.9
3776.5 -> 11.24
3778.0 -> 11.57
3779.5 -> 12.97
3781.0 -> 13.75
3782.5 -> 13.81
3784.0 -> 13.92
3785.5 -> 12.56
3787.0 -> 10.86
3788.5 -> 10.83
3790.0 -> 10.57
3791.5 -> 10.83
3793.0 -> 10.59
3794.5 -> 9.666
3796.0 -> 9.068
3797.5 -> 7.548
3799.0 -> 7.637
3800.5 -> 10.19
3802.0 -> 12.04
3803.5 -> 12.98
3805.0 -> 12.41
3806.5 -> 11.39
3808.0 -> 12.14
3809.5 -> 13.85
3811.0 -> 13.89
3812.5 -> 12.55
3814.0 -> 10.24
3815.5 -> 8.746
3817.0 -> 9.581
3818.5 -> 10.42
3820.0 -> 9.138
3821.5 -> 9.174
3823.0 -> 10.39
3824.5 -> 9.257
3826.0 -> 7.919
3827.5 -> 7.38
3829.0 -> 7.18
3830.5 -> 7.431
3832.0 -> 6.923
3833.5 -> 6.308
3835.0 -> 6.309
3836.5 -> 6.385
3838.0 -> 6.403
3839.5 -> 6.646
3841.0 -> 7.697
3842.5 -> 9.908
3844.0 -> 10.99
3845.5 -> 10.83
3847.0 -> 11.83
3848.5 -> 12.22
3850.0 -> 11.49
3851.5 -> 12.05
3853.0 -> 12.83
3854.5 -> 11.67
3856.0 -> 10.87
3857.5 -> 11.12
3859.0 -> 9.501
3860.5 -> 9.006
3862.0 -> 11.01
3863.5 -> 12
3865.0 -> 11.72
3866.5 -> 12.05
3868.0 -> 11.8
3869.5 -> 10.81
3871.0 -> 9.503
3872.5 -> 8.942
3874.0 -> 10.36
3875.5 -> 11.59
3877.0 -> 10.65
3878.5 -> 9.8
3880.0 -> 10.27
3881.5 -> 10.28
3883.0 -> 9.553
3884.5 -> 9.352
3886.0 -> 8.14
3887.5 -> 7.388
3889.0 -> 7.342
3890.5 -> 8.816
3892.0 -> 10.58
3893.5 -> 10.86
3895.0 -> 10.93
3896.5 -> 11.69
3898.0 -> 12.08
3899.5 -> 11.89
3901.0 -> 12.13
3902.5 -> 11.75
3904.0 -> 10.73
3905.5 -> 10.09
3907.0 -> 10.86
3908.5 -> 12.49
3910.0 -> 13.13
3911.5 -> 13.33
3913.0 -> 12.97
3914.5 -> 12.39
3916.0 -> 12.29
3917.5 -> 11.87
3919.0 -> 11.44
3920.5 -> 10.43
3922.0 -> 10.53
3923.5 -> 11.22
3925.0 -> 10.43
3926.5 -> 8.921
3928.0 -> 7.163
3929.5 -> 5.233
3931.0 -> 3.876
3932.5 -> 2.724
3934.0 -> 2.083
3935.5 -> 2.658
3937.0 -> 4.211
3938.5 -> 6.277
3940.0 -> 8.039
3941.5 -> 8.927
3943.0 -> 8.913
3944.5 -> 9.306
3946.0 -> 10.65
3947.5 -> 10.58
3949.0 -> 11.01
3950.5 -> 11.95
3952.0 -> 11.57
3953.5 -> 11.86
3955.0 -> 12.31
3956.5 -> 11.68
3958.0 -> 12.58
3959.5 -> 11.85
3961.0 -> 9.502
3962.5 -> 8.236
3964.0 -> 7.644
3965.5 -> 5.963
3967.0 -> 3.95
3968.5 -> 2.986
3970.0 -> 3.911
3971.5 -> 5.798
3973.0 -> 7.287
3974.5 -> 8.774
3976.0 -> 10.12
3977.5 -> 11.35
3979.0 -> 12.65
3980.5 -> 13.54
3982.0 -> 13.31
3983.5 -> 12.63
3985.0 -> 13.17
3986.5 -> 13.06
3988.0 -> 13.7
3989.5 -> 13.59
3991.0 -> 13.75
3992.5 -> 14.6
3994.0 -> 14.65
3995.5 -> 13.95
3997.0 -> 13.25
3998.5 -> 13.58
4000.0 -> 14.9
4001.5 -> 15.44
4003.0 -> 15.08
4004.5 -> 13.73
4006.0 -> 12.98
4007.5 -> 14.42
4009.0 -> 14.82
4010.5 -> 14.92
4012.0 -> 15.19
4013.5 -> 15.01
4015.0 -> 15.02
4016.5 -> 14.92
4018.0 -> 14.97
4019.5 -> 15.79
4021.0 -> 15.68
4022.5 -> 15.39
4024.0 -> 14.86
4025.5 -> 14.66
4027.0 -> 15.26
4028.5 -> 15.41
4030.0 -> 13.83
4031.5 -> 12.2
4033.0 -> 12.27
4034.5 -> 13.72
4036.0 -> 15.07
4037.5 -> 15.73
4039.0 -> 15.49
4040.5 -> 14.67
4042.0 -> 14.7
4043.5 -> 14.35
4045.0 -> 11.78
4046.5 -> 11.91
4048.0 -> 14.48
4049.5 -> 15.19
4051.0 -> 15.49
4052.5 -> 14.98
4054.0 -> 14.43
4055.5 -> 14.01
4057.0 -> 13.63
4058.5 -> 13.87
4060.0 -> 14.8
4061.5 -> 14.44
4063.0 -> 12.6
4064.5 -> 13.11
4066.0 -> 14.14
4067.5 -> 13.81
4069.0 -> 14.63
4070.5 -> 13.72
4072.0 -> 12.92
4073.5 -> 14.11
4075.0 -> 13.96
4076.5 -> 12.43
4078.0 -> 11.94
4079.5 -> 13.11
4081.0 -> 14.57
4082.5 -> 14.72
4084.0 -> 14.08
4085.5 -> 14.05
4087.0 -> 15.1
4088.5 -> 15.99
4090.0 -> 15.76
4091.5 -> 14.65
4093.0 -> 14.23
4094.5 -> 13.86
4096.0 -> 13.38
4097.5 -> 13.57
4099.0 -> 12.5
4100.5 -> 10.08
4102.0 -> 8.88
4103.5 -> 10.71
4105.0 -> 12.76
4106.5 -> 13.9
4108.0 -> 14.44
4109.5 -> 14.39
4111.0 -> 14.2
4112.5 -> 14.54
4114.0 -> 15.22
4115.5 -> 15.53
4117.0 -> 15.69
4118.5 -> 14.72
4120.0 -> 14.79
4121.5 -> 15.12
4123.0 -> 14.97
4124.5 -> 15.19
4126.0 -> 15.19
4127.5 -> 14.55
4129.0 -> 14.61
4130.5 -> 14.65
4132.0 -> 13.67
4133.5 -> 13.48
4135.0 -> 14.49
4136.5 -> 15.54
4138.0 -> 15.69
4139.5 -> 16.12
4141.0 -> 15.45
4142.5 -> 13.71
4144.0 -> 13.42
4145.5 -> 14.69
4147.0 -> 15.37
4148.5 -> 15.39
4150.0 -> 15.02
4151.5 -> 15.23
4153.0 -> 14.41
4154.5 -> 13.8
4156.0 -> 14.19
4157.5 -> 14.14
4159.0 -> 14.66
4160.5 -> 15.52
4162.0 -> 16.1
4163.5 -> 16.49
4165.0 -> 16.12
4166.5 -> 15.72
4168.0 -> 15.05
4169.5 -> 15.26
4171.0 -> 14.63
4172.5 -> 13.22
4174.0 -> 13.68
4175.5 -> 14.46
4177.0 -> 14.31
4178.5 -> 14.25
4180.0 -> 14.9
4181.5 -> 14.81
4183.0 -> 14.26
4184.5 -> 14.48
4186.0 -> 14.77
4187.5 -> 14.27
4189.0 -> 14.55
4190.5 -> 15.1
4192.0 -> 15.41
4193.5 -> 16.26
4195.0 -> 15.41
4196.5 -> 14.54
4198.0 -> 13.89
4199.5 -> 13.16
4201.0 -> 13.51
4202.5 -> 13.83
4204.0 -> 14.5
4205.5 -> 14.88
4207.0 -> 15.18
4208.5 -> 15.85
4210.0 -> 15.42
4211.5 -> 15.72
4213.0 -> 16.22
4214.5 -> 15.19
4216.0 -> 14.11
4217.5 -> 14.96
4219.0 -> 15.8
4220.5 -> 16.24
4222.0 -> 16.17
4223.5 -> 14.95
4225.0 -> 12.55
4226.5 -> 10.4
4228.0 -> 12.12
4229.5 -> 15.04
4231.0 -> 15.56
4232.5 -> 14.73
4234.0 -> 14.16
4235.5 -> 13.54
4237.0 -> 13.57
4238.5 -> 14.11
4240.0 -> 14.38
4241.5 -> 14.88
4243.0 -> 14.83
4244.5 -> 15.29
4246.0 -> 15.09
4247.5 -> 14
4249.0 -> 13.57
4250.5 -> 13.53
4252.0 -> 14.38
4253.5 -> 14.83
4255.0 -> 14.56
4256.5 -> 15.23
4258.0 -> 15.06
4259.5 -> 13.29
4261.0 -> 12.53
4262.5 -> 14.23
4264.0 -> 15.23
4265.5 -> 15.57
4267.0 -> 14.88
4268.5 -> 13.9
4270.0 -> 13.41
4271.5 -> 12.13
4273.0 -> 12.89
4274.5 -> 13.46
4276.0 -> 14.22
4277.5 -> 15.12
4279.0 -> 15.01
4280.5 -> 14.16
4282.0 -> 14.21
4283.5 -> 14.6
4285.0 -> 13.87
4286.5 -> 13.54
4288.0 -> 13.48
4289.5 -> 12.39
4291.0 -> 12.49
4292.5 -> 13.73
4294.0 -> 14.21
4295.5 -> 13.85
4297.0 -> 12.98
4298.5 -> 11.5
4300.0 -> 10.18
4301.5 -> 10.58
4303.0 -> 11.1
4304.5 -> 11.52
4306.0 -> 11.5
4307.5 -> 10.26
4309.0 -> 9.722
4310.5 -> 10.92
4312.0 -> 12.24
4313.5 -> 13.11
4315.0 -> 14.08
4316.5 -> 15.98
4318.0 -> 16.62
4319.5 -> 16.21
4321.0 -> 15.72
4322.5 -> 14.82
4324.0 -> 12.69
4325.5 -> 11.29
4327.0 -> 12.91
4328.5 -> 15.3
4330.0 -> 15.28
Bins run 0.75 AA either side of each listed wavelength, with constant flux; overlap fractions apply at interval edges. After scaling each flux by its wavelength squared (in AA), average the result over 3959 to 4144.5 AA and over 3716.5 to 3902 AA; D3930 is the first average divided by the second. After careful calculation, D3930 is 1.53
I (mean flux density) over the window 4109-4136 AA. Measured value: 14.7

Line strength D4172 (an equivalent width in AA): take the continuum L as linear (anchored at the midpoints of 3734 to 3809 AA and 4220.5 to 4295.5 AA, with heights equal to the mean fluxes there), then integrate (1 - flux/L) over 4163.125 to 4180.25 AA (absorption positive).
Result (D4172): -1.8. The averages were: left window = 10.1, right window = 14.1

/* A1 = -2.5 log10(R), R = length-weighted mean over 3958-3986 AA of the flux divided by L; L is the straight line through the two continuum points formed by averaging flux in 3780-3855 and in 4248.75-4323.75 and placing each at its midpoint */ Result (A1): 0.23 mag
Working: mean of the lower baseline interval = 10.2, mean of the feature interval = 9.17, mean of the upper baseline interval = 13.5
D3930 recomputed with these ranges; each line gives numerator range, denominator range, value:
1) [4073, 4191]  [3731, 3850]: 1.74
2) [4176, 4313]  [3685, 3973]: 1.77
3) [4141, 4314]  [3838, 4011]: 1.56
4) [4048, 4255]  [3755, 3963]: 1.65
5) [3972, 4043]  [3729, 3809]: 1.55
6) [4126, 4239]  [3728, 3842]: 1.84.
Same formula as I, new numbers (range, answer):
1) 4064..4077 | 13.7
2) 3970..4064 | 13.7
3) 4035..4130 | 14.1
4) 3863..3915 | 10.8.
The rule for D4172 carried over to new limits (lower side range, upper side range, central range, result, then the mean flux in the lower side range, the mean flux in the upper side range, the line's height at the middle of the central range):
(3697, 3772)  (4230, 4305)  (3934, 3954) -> 4.4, 9.25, 13.8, 11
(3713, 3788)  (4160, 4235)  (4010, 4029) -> -3.5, 9.87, 14.7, 12.8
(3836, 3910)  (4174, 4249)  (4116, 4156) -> -3.4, 10.4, 14.6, 13.7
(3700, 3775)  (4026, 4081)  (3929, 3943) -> 8.2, 9.29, 14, 12.2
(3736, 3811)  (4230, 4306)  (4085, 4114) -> -2.2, 10.3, 13.8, 12.6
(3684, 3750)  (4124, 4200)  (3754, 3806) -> -4.7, 9.07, 14.8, 9.88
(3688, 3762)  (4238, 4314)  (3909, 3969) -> 9.9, 9.3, 13.4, 10.9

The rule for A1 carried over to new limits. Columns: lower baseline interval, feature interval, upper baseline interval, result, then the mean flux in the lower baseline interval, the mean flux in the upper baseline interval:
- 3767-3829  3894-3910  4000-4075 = 0.07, 10.6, 14.4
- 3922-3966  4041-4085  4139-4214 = -0.18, 8.58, 14.8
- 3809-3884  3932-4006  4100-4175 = 0.16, 9.95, 14.5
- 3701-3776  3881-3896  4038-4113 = 0.21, 9.3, 13.8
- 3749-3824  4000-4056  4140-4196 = -0.10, 10.7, 14.8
